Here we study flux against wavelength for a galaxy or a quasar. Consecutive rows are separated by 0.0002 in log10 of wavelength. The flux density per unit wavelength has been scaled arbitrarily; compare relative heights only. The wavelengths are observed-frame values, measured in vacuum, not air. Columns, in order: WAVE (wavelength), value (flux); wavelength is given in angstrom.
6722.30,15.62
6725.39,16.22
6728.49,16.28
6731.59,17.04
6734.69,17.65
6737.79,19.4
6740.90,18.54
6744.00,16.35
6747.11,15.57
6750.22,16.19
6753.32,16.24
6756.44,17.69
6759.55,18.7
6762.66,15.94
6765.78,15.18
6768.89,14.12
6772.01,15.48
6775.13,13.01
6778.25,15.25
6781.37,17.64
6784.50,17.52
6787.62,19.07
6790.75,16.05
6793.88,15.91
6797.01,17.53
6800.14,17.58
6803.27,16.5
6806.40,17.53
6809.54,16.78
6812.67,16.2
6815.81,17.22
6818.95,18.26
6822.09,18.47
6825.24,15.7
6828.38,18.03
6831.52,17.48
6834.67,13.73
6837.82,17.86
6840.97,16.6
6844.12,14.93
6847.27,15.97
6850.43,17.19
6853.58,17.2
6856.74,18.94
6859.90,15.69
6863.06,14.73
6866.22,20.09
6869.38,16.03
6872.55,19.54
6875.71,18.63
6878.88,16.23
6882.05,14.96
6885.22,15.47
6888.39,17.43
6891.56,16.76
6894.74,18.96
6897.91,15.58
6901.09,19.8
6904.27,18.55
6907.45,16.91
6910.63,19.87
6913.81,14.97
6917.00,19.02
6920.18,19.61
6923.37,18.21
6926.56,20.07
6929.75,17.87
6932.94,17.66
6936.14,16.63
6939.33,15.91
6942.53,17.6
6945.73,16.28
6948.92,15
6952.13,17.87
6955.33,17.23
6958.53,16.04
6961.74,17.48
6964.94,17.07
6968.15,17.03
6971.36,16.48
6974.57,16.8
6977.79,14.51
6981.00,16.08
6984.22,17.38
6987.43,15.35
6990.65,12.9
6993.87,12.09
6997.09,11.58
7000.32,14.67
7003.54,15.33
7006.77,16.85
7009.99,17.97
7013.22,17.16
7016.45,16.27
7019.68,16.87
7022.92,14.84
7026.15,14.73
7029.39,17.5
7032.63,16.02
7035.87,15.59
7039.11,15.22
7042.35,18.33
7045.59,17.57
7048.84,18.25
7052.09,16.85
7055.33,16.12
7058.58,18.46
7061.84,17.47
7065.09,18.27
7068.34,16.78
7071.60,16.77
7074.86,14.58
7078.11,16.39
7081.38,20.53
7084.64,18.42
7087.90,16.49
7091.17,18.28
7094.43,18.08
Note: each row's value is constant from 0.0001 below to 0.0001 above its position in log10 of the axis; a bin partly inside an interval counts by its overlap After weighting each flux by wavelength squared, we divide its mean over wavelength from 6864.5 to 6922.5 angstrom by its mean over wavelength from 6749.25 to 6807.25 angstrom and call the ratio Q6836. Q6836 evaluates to 1.11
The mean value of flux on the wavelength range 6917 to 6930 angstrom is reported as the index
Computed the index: 19.1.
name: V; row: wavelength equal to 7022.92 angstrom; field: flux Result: 14.84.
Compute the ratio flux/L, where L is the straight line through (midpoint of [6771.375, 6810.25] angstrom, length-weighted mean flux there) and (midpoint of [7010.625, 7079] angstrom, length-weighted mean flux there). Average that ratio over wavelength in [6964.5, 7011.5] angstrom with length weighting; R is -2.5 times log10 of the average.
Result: 0.08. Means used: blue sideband 16.6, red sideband 16.7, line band 15.4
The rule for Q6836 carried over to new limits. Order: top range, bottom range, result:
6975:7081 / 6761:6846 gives 1.04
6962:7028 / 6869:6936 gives 0.91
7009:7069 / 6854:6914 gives 1.01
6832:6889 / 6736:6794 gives 1.04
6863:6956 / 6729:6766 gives 1.07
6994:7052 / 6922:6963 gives 0.96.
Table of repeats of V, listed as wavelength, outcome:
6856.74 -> 18.94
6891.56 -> 16.76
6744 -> 16.35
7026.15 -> 14.73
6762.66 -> 15.94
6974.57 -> 16.8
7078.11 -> 16.39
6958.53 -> 16.04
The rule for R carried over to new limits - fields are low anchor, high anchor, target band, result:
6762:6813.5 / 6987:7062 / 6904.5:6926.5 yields -0.13 mag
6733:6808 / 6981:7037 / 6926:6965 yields -0.08 mag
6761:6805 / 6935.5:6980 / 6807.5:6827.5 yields -0.06 mag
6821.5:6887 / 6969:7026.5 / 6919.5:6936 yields -0.15 mag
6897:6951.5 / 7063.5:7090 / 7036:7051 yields 0.01 mag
